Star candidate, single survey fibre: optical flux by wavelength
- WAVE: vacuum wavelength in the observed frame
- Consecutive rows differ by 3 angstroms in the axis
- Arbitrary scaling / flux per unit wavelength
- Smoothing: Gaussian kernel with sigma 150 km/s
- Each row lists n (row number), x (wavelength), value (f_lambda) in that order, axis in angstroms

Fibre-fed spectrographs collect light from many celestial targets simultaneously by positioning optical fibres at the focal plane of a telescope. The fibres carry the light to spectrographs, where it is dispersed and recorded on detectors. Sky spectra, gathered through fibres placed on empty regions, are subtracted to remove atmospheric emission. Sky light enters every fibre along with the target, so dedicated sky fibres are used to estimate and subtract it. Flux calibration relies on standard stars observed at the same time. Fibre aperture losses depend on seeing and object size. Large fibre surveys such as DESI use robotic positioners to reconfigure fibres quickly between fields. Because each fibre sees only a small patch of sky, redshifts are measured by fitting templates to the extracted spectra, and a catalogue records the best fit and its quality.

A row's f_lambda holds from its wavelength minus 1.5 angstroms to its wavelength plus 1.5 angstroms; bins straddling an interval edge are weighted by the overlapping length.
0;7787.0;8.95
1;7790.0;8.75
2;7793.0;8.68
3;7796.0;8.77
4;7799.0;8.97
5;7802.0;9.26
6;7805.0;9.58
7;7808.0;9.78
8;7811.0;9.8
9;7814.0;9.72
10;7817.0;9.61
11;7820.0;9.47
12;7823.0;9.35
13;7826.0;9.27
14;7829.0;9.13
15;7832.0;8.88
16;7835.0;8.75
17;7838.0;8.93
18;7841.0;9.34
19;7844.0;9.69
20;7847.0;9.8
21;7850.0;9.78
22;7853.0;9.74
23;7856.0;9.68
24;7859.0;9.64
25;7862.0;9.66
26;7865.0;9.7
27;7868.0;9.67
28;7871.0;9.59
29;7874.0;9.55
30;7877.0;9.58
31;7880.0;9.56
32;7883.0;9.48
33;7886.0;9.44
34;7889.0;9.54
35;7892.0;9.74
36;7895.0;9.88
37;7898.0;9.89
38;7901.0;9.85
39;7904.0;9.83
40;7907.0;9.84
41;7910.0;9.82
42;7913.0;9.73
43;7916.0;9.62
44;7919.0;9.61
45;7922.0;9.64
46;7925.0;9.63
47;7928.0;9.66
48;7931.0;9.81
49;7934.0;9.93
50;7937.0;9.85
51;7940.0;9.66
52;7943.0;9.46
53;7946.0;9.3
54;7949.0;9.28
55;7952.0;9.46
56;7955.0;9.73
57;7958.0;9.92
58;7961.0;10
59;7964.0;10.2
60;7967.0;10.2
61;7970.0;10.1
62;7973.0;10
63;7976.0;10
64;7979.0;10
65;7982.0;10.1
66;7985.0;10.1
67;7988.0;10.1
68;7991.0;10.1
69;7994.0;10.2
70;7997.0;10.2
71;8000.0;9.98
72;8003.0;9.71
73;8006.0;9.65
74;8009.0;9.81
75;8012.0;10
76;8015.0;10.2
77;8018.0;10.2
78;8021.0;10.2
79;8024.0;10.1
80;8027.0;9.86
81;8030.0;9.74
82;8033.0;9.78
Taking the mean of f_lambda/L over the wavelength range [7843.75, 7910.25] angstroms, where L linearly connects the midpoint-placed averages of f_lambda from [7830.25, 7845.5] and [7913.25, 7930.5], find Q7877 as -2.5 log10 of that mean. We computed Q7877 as -0.04 mag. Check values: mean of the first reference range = 9.12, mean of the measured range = 9.69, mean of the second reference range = 9.65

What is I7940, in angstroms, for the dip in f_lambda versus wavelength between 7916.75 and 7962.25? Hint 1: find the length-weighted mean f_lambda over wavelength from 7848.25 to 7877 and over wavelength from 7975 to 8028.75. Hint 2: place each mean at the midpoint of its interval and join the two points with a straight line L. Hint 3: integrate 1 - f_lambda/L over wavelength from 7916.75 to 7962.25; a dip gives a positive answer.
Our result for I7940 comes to 0.9 angstroms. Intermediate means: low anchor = 9.66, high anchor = 10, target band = 9.66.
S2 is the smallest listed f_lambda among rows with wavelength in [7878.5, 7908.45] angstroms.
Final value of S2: 9.44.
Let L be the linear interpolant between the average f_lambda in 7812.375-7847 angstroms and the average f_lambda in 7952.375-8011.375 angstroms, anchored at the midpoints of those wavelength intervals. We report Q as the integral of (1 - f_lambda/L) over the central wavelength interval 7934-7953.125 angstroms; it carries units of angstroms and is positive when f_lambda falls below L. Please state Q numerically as 0.6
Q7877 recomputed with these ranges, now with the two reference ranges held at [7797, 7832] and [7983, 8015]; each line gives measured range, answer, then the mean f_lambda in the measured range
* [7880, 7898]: 0.00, 9.63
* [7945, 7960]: 0.03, 9.56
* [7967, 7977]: -0.02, 10.1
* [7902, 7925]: 0.00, 9.72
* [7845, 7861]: -0.02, 9.72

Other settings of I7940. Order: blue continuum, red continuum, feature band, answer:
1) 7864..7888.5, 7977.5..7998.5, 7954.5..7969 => -0.1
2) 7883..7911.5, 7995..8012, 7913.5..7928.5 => 0.2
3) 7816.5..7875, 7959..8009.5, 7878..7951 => 0.6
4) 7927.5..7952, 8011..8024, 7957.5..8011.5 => -0.6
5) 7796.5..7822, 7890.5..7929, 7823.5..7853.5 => 0.8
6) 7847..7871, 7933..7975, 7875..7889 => 0.3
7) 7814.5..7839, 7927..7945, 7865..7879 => -0.3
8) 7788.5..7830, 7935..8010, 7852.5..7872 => -0.4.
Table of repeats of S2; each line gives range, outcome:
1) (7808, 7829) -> 9.13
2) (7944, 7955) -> 9.28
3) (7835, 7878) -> 8.75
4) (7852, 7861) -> 9.64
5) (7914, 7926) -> 9.61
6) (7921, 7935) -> 9.63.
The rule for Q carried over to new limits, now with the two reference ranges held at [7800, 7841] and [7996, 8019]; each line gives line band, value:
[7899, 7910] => -0.3 angstroms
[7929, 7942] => -0.1 angstroms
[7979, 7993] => -0.3 angstroms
